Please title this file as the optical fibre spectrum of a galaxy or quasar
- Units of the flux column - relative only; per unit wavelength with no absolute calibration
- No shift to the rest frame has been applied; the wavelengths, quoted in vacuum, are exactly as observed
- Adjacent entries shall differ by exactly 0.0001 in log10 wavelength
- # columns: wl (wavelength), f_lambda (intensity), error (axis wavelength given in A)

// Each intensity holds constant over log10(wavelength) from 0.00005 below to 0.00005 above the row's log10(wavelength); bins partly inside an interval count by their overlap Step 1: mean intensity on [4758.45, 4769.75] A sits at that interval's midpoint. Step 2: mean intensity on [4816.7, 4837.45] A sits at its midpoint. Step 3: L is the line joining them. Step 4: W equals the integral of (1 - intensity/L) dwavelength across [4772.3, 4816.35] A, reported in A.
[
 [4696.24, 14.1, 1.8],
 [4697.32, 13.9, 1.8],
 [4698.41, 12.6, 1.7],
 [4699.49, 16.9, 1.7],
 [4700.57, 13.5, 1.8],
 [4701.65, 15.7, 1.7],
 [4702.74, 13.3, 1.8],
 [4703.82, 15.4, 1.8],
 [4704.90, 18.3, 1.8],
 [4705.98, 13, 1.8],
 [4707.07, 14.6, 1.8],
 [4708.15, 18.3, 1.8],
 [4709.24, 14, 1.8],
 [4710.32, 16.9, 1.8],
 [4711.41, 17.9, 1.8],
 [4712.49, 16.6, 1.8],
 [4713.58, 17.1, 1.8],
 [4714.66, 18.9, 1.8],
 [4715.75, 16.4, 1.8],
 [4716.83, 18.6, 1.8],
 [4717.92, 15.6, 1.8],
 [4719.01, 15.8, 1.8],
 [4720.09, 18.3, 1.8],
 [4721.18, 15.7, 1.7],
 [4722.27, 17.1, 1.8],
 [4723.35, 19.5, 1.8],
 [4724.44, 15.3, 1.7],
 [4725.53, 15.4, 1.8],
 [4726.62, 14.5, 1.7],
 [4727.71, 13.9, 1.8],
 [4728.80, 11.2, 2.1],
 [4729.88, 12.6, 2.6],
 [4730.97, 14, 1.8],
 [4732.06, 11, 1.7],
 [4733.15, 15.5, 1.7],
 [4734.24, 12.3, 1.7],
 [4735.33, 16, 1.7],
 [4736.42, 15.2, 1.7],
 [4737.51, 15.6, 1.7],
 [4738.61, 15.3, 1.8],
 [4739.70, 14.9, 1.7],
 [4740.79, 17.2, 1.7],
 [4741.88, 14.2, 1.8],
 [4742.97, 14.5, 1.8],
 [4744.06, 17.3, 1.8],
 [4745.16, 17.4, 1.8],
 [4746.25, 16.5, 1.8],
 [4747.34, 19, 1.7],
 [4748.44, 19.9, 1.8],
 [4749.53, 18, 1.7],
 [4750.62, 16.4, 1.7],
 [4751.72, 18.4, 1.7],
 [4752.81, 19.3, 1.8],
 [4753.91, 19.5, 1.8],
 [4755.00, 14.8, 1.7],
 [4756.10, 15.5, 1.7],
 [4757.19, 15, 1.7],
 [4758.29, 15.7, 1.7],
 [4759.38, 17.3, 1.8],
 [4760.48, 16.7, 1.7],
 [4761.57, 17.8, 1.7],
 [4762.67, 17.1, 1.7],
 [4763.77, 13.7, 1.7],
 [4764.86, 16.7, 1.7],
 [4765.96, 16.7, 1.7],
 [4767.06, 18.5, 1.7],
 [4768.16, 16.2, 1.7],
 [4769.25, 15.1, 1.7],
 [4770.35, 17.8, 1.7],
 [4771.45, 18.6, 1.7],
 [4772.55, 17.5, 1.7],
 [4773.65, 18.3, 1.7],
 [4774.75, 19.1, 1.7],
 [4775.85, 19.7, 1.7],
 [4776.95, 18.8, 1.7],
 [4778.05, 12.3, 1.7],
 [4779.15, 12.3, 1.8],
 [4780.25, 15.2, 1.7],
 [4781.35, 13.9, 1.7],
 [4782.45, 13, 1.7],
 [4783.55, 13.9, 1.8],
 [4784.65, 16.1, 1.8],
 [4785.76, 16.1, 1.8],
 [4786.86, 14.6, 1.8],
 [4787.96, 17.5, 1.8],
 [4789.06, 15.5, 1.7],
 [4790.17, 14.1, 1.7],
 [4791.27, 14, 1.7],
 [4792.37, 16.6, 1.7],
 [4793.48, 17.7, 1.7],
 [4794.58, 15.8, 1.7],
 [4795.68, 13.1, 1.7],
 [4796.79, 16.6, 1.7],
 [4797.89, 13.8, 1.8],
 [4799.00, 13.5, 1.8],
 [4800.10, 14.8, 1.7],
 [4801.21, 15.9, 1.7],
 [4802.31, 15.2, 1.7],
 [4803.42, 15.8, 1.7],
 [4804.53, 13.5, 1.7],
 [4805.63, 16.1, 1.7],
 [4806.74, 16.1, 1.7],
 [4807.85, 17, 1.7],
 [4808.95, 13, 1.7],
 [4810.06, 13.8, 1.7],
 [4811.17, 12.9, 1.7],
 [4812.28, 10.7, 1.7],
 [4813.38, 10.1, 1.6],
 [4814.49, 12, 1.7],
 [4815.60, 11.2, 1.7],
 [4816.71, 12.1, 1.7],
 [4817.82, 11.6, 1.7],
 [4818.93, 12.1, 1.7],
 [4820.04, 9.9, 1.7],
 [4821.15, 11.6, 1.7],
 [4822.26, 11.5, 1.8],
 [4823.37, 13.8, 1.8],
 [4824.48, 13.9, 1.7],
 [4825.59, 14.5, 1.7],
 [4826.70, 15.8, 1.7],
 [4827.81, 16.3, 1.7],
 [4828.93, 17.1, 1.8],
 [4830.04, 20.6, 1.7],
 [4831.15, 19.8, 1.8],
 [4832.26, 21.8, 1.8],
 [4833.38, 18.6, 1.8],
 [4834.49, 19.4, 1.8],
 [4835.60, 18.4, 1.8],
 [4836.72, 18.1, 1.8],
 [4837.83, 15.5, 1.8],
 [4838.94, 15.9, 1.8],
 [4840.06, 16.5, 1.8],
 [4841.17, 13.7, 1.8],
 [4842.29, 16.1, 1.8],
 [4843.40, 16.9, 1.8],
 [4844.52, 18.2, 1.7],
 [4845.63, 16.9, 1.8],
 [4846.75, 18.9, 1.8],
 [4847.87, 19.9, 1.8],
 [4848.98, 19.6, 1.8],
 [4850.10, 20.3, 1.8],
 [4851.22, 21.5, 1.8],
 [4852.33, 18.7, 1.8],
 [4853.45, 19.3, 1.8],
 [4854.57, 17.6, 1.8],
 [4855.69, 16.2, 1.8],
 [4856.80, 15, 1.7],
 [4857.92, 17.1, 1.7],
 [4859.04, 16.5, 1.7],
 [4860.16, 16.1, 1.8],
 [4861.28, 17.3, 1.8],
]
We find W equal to 3.5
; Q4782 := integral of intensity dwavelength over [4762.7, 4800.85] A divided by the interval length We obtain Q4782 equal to 15.8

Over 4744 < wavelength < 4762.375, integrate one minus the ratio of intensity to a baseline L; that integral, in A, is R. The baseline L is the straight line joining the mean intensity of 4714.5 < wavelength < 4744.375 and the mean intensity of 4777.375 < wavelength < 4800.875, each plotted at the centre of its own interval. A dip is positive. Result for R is -2.6 A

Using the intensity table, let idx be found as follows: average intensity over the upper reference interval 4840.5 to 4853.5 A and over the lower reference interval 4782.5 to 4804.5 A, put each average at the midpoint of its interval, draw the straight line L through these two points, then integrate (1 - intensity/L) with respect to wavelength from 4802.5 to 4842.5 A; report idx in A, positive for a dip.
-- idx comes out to 4.7 A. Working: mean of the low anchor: 15.2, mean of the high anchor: 18.3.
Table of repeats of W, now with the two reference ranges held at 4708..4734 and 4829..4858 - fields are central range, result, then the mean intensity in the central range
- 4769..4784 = 0.6 A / 16.1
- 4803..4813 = 1.8 A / 14.2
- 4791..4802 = 1.3 A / 15.2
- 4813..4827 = 4.3 A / 12.3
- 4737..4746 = 0.2 A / 15.8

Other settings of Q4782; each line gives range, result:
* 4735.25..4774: 16.8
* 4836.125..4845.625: 16.4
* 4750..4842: 15.6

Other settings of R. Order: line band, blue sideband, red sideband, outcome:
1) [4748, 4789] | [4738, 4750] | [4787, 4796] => -1.0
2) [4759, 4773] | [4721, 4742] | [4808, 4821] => -3.4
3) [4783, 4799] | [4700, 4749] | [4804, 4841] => -0.2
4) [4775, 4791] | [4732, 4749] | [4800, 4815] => -0.6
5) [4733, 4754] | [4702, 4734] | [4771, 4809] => -1.3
